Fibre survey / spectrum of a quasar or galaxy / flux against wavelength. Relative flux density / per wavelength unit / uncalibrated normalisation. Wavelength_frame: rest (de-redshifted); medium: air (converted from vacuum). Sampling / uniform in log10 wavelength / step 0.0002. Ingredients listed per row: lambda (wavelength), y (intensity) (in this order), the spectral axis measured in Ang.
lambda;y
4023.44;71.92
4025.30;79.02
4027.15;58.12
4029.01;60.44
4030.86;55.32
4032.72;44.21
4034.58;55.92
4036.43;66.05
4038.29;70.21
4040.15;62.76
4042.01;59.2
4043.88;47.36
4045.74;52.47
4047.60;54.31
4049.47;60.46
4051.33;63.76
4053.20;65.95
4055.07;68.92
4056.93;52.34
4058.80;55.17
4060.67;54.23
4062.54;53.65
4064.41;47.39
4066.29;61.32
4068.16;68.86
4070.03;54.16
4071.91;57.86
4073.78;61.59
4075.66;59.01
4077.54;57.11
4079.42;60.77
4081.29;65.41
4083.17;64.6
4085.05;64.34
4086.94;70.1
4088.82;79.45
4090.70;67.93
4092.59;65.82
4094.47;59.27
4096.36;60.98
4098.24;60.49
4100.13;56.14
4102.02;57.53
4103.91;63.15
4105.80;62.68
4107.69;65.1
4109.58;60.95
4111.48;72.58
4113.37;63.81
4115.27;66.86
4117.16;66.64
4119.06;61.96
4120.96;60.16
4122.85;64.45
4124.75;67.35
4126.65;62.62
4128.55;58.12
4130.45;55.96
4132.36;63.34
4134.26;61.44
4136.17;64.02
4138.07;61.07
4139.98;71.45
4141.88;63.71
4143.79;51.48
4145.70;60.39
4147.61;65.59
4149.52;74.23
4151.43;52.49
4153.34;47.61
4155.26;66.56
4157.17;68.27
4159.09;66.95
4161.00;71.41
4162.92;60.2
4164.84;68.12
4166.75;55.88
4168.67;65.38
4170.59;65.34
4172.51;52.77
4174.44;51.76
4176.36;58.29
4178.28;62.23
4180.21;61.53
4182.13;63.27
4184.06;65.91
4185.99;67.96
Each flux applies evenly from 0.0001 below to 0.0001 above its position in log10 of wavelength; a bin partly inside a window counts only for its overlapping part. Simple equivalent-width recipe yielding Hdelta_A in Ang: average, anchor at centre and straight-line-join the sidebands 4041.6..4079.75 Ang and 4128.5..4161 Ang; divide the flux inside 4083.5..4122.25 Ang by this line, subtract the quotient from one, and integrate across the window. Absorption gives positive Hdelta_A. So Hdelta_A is -2.7 Ang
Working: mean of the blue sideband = 57.8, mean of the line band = 64.3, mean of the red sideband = 62.3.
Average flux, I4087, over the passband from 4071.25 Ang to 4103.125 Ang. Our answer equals 62.9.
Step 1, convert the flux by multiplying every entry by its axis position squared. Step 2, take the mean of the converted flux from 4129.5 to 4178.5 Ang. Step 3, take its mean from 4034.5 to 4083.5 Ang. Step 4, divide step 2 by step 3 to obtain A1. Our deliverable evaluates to 1.09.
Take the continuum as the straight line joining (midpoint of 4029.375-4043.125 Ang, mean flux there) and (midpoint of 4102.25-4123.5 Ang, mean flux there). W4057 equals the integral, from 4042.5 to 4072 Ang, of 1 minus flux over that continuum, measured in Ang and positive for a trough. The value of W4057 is 1.5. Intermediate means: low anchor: 59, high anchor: 64.2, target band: 57.4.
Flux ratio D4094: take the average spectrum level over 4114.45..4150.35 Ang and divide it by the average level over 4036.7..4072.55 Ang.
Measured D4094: 1.1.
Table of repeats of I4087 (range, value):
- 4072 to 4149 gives 63.1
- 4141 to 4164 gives 62.4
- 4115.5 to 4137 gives 62.5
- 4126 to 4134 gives 60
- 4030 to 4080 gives 58.1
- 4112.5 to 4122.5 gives 63.9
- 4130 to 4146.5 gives 61.6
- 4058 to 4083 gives 58.4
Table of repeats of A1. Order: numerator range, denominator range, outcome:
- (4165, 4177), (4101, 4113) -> 0.95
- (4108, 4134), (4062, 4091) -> 1.04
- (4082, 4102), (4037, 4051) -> 1.13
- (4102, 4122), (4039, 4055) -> 1.12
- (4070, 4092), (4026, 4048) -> 1.14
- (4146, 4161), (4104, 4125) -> 1.00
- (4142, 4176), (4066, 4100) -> 1.01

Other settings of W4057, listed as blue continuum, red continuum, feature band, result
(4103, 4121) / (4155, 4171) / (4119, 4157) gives 1.83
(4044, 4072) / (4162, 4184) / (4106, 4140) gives -2.37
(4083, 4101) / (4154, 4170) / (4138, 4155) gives 1.02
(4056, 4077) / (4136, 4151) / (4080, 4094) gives -2.17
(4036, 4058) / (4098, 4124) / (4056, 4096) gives 0.36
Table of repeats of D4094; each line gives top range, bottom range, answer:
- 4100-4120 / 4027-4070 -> 1.10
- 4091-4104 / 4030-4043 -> 1.03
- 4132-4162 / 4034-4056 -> 1.04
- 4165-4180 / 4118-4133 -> 0.96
